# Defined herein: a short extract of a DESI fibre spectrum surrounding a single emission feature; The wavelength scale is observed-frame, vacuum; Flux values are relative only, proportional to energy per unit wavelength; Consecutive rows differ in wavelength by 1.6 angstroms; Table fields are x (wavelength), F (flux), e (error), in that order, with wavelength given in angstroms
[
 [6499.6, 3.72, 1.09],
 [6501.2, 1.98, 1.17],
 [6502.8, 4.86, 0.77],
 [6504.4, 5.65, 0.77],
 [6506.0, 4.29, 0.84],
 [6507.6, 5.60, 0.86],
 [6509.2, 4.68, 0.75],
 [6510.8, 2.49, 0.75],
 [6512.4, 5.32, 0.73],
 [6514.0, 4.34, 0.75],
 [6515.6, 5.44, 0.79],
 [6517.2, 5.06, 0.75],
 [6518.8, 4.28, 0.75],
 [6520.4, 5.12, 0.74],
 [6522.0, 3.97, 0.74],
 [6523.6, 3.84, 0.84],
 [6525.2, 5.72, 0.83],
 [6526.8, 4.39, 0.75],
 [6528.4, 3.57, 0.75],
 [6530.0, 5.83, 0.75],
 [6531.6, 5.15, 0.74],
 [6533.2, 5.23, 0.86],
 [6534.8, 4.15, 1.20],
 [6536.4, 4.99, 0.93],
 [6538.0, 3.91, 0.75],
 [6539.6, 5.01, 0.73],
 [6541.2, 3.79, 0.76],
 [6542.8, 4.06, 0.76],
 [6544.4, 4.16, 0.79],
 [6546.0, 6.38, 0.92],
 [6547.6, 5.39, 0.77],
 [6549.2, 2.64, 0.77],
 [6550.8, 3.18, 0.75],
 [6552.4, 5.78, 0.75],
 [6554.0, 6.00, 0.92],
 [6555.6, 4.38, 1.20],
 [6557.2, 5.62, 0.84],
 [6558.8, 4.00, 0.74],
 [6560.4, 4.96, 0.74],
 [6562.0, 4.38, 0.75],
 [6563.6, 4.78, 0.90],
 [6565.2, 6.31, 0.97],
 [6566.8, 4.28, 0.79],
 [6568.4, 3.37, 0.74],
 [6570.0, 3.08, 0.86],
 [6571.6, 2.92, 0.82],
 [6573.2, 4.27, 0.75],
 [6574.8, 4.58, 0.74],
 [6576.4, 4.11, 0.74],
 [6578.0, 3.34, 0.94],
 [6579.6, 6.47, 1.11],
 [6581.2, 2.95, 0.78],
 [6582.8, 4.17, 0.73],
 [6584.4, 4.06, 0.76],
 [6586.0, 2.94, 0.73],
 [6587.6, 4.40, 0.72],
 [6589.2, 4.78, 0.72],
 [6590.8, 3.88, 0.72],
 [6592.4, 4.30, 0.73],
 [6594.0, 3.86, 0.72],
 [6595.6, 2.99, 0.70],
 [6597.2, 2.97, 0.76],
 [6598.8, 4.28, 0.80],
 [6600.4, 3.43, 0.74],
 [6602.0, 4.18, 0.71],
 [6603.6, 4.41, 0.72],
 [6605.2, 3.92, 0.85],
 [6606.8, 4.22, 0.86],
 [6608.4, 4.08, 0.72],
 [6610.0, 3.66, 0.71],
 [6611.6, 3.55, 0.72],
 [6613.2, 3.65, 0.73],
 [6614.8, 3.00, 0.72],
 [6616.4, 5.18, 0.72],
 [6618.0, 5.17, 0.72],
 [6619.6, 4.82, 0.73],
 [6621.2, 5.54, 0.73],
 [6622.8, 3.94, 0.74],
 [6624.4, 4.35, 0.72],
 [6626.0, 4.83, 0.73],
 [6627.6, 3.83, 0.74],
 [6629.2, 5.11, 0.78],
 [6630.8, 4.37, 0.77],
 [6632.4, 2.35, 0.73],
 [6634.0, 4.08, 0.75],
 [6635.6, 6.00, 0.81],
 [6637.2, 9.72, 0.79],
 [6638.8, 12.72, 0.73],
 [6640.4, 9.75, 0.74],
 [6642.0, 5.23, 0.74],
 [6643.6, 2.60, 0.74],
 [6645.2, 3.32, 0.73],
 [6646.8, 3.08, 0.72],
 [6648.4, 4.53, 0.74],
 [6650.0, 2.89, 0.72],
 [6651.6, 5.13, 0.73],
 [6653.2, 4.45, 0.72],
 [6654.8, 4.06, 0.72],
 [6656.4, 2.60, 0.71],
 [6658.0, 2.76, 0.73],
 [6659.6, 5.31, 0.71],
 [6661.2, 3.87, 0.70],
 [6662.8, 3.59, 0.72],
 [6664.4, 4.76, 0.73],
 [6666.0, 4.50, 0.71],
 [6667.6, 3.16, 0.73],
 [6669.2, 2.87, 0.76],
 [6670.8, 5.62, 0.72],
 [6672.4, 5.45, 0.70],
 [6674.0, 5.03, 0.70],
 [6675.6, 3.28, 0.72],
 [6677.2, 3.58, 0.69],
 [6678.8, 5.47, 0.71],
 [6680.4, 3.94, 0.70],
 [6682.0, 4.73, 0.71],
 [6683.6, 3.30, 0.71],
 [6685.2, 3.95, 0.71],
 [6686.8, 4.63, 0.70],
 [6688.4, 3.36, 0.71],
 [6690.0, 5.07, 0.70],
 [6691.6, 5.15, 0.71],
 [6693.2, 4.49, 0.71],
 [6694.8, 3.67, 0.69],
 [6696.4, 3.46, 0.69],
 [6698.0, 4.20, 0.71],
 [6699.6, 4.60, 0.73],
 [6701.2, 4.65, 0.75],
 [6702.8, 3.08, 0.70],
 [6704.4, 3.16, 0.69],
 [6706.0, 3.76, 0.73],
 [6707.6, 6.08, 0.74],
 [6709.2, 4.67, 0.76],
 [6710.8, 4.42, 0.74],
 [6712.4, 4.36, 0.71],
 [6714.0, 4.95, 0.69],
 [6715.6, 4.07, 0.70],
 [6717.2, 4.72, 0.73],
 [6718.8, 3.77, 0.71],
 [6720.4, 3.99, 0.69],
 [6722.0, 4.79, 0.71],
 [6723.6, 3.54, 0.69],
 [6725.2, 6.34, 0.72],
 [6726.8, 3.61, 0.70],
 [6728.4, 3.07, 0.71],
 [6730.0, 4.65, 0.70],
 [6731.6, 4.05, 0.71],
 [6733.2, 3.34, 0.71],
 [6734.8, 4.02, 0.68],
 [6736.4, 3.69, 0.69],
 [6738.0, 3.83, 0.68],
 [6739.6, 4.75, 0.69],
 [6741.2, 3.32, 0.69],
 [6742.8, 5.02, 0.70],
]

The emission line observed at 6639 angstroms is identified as H-gamma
